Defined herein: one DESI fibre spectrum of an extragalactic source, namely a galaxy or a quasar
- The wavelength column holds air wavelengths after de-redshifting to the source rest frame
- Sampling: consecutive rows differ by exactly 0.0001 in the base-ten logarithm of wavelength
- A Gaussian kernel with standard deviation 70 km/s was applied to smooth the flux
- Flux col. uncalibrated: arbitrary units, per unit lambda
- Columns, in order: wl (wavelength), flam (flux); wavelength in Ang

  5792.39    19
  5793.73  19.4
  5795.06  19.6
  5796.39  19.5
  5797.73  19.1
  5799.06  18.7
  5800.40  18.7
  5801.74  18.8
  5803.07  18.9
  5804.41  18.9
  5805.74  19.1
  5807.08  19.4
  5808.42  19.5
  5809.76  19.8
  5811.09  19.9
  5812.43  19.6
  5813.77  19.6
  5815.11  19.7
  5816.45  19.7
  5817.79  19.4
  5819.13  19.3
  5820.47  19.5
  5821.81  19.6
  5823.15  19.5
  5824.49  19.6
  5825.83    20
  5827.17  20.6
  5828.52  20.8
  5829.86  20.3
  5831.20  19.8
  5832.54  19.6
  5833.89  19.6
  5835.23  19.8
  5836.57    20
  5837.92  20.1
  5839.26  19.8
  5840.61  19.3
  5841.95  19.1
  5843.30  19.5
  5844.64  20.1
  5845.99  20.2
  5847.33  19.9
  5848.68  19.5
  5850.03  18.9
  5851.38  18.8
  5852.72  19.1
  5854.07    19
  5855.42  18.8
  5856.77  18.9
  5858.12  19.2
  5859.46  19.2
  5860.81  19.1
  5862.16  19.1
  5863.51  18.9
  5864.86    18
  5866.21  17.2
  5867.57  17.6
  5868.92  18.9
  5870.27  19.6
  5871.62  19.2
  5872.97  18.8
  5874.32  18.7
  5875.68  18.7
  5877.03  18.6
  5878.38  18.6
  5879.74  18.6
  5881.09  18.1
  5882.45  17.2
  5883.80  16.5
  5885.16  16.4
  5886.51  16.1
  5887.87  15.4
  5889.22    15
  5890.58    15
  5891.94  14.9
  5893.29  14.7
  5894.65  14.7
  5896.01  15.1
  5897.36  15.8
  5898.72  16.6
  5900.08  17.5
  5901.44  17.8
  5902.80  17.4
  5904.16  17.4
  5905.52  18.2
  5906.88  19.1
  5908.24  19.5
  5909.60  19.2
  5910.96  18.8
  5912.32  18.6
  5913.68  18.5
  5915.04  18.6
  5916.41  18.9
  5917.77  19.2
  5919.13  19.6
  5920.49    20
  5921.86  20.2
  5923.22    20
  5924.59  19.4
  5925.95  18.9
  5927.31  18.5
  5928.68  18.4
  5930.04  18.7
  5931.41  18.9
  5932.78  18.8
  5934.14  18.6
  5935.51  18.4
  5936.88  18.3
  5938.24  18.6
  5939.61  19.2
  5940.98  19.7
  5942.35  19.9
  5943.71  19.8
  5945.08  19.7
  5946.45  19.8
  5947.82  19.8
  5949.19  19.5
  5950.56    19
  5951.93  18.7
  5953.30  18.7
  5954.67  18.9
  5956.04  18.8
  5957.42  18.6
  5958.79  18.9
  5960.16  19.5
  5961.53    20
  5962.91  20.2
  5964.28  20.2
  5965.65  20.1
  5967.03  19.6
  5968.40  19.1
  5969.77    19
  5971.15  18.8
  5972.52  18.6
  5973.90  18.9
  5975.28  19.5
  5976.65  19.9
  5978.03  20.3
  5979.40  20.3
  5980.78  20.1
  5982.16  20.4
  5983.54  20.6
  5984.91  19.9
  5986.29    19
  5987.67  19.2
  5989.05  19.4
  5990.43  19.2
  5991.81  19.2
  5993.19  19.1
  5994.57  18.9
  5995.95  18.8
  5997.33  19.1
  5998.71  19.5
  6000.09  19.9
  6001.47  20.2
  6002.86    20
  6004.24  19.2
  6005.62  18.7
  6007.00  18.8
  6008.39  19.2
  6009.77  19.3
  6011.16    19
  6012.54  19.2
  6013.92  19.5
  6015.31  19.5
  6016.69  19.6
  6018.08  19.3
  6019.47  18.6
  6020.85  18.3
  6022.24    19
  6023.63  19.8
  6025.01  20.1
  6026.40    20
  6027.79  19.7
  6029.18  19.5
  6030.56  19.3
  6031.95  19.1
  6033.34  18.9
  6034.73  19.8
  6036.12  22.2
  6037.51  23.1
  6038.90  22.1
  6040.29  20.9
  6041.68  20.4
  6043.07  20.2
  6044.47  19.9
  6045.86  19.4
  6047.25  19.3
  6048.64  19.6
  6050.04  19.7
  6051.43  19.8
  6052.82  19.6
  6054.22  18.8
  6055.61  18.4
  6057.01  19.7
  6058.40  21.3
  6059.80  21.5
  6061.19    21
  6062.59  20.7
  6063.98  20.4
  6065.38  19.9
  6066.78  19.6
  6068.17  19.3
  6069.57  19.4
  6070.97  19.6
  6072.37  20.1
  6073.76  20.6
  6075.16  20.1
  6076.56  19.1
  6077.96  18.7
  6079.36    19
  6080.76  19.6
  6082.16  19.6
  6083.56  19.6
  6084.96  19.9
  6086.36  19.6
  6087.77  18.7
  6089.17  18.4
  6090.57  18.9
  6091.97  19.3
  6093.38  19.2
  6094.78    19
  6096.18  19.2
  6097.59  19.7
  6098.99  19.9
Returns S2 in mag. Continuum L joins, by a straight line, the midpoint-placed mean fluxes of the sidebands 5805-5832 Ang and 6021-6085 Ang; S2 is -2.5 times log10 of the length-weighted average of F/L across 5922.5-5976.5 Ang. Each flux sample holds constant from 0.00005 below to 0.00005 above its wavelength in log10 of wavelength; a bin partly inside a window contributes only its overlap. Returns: 0.04 mag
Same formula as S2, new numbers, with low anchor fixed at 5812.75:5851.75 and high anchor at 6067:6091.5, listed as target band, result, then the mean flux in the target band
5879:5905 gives 0.20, 16.3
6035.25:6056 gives -0.04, 20.2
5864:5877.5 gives 0.06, 18.5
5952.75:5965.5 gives 0.01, 19.4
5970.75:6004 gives 0.00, 19.5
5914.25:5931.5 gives 0.02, 19.2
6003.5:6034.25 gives 0.01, 19.3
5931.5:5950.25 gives 0.02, 19.2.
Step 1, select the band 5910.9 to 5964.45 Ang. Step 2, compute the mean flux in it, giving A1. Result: 19.2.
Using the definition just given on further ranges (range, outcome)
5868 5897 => 17.1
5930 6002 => 19.4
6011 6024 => 19.2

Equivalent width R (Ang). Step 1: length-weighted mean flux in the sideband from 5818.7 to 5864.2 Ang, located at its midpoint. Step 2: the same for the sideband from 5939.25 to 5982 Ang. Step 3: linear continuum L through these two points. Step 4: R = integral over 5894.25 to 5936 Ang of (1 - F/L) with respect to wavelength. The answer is 2.4 Ang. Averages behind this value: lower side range 19.5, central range 18.4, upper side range 19.5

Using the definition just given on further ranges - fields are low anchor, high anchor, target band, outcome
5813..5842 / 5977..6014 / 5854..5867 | 0.7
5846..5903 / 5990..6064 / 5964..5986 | -0.7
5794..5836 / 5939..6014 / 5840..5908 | 5.4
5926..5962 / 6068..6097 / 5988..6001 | -0.1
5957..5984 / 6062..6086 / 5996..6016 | 0.3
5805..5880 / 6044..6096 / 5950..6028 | 0.6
